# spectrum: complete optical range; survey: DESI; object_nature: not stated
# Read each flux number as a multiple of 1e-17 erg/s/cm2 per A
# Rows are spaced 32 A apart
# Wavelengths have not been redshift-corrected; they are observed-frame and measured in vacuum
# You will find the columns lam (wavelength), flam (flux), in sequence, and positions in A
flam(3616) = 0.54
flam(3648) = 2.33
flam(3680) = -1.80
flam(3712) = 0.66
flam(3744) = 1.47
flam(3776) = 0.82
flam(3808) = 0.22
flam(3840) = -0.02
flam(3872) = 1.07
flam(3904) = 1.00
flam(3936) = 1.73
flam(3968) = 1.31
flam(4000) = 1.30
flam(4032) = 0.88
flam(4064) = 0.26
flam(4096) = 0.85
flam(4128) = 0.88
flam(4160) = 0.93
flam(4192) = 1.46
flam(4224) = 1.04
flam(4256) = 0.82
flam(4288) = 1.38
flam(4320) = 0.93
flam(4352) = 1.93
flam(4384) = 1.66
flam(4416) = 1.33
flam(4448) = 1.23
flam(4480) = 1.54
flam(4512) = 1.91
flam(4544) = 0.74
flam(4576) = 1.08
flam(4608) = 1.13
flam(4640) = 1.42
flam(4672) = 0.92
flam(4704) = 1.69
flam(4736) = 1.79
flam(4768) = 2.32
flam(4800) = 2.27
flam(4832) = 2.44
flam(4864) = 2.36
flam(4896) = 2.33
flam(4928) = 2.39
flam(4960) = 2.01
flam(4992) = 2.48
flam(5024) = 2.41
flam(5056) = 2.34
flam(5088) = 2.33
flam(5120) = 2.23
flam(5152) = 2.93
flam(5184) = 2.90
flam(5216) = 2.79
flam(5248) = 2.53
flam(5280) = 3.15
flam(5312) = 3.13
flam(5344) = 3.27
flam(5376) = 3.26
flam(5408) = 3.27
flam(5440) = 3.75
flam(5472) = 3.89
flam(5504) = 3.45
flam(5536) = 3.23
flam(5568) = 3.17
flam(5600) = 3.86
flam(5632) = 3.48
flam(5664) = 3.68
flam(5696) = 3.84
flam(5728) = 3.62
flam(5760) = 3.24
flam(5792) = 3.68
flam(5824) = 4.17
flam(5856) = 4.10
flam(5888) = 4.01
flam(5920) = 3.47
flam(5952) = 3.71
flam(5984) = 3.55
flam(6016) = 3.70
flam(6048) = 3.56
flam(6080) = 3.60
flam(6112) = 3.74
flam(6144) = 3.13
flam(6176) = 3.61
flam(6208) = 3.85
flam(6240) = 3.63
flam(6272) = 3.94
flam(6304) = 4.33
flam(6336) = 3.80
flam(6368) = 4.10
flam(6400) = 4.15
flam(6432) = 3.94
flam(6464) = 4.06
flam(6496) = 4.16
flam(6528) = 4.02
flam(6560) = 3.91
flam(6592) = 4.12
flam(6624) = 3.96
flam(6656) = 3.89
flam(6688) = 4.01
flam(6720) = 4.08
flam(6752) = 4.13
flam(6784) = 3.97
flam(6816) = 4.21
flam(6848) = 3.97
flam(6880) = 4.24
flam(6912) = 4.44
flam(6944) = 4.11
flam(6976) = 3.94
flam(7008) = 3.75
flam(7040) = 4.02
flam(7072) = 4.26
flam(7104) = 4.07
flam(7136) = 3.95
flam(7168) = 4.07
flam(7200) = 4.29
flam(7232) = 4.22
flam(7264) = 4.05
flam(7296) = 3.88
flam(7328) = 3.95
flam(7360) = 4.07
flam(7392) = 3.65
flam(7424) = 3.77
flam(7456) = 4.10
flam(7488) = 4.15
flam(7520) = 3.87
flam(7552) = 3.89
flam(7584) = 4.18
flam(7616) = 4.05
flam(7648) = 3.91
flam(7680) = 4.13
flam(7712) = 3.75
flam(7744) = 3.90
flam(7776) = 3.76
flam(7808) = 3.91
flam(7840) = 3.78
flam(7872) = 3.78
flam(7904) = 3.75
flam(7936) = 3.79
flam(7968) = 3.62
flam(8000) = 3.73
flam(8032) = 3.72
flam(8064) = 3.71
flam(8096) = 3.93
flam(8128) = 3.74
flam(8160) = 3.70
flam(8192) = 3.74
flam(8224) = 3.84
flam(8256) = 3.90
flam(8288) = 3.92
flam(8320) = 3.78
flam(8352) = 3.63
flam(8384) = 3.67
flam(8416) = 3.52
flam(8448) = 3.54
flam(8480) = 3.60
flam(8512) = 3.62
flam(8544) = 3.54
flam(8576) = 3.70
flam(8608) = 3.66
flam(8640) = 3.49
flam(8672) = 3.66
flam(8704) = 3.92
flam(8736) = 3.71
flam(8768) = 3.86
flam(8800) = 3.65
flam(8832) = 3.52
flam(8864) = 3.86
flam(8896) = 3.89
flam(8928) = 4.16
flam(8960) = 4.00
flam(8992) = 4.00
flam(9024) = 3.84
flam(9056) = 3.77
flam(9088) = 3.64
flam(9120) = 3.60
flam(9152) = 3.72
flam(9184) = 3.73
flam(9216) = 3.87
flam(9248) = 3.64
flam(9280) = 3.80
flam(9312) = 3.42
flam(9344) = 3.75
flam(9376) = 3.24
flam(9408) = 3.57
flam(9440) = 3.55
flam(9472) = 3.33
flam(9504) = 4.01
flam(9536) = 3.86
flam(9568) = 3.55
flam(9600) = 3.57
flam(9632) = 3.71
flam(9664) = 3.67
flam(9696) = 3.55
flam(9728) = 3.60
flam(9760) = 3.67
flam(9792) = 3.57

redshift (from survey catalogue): 0.19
